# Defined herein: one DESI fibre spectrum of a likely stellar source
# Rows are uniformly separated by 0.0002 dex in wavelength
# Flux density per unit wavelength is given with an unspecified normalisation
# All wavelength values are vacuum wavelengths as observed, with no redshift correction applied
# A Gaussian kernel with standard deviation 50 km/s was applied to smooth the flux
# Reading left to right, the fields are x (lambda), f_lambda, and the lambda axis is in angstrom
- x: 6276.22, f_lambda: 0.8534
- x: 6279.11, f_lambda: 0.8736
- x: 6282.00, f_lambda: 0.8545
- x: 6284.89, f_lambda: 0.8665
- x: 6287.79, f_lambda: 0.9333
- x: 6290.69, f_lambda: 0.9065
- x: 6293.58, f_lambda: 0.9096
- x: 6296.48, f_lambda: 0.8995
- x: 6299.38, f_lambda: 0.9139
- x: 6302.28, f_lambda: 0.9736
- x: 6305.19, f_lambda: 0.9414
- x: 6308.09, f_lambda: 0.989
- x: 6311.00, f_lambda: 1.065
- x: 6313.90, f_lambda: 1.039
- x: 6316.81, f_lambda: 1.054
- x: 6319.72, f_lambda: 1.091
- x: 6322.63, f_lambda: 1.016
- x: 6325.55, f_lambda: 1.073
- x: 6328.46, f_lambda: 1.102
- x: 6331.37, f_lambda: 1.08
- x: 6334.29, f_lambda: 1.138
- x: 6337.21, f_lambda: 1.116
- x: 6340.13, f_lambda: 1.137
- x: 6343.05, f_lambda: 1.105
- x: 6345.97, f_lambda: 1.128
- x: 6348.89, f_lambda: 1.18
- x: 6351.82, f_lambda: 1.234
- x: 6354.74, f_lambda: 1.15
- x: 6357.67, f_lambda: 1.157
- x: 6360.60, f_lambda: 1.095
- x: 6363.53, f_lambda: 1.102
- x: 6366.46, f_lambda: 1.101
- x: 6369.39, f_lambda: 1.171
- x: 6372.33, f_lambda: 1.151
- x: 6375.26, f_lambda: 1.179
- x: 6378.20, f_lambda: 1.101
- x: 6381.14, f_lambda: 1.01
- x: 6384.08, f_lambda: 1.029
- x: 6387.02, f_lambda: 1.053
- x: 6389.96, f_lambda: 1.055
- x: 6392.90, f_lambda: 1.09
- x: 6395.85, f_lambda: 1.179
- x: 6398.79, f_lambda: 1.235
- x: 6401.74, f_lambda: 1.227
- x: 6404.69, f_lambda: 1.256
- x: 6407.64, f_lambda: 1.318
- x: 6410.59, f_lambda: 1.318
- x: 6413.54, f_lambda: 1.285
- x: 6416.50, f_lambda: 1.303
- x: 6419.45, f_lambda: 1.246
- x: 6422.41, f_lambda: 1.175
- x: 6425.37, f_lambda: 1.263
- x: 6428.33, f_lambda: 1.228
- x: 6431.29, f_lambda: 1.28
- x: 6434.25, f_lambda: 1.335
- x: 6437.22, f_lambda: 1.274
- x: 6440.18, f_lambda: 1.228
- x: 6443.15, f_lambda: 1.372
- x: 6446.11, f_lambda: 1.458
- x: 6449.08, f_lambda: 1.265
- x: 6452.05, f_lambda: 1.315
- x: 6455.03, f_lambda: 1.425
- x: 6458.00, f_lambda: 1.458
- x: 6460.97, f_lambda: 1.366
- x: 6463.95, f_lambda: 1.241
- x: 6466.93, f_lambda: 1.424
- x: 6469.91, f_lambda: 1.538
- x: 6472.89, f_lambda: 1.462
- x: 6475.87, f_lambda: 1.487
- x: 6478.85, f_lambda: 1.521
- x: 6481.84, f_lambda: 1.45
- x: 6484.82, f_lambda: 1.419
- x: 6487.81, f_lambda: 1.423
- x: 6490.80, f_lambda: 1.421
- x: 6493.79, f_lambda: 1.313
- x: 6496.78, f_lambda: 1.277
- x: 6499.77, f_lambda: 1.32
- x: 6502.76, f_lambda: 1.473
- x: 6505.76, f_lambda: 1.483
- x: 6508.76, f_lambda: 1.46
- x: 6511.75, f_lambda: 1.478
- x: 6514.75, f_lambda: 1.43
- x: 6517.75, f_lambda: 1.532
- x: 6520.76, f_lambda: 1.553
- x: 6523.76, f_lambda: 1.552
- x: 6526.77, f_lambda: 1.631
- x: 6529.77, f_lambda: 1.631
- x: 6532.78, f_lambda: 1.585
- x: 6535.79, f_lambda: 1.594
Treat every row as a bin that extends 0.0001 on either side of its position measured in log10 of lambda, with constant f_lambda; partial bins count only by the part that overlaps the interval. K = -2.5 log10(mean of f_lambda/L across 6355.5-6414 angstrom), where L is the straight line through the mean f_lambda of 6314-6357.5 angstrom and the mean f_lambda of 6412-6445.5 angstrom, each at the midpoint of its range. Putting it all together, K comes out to 0.04 mag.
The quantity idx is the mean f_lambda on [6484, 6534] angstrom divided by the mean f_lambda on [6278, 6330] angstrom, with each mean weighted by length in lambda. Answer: 1.51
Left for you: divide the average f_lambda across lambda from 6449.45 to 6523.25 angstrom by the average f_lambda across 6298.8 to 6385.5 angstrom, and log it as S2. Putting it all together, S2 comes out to 1.31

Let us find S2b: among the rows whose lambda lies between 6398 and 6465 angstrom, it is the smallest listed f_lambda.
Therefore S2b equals 1.175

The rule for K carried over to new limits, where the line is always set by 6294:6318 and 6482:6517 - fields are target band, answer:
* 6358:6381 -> -0.001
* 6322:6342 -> -0.060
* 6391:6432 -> -0.021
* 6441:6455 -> -0.046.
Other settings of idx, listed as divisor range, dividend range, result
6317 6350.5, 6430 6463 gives 1.22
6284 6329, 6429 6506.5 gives 1.40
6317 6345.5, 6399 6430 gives 1.15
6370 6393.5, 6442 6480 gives 1.30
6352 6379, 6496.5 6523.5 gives 1.28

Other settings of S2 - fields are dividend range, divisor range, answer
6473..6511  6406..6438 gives 1.12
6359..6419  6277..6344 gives 1.16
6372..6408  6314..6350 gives 1.04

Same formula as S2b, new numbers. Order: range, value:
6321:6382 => 1.01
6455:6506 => 1.241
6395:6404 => 1.179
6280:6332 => 0.8545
